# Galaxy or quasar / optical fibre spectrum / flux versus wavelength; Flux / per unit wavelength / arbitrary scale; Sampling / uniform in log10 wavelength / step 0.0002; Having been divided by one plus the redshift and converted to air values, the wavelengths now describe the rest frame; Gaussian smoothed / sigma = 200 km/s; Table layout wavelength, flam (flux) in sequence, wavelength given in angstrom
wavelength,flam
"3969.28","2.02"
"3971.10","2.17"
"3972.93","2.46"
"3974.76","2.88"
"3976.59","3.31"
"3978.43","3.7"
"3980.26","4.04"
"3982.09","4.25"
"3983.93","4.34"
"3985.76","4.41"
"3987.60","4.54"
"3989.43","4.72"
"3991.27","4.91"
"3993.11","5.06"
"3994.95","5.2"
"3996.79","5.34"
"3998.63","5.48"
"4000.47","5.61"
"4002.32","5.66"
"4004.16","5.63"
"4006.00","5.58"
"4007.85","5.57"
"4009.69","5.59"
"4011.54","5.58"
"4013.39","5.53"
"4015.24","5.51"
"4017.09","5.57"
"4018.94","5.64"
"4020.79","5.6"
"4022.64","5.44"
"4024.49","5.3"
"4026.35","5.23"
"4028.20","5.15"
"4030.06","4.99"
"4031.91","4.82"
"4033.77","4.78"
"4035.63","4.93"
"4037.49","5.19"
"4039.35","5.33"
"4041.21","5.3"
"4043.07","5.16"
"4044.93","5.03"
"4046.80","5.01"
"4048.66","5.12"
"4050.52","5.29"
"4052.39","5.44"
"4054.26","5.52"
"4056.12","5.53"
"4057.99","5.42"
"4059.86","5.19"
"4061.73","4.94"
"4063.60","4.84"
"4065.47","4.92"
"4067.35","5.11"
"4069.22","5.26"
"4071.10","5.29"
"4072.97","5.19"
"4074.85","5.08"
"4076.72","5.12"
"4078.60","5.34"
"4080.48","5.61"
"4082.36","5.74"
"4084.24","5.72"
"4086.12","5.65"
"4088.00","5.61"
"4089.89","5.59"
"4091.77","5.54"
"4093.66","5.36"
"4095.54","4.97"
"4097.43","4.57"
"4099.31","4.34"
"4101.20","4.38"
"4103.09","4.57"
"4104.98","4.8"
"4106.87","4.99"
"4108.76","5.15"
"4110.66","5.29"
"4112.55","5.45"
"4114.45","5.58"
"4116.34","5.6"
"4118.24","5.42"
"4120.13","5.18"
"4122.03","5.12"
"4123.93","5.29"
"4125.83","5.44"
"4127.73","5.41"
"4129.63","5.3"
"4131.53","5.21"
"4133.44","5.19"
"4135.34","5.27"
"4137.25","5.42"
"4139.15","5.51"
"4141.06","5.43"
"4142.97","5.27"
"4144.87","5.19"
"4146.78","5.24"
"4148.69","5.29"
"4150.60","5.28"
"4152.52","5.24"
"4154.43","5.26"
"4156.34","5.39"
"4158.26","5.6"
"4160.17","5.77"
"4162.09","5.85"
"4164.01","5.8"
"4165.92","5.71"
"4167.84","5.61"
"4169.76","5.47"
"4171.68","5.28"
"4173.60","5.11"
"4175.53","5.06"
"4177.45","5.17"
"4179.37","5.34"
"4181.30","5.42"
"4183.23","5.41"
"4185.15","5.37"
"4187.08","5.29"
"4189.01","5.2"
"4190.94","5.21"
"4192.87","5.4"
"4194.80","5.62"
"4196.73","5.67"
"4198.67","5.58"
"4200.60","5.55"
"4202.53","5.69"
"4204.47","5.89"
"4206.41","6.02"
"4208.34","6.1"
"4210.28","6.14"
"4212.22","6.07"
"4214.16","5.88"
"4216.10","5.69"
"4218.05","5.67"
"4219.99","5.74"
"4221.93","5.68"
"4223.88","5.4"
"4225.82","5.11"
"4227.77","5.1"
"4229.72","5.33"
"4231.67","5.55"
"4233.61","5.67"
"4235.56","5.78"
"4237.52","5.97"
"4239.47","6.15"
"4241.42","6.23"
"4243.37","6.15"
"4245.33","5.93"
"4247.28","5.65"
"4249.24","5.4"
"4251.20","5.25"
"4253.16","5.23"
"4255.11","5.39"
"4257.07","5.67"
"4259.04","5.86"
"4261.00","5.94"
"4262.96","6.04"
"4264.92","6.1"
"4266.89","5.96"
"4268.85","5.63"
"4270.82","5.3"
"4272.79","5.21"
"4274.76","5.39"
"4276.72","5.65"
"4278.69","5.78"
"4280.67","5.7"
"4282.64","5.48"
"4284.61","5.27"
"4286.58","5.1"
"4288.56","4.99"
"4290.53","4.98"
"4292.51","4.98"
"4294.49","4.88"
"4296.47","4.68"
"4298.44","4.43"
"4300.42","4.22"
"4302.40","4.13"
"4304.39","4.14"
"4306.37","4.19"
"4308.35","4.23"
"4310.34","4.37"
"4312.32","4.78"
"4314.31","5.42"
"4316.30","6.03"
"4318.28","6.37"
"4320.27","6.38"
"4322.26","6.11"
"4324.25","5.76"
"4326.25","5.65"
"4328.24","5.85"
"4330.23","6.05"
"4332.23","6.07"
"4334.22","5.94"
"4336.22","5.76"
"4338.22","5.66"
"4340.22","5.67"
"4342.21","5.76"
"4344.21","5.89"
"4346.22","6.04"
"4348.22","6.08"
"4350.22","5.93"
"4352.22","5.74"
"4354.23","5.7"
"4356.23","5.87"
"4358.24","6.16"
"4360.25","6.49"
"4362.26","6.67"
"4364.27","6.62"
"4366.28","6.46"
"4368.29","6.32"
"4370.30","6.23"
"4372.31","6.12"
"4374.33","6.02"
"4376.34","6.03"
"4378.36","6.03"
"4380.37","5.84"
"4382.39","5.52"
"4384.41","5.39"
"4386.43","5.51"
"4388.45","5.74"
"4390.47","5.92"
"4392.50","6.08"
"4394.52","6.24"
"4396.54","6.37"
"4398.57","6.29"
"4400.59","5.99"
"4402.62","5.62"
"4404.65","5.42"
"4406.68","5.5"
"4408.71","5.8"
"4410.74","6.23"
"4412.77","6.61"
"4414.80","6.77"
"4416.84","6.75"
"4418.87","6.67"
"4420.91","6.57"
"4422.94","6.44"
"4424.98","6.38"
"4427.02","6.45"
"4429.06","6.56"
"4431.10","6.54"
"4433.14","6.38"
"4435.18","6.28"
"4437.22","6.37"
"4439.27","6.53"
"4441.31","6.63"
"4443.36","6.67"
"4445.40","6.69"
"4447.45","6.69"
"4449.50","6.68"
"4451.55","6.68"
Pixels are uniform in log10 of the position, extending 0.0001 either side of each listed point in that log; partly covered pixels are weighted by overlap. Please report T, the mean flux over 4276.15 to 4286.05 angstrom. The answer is 5.55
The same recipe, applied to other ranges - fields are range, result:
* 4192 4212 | 5.78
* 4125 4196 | 5.38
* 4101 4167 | 5.32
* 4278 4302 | 5.01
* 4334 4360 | 5.88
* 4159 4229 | 5.56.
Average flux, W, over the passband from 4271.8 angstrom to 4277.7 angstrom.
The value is 5.42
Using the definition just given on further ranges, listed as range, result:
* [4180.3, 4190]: 5.33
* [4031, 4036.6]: 4.84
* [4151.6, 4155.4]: 5.26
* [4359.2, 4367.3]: 6.55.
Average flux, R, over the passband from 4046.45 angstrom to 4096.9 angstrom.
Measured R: 5.31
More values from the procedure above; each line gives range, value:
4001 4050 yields 5.32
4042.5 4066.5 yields 5.18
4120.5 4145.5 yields 5.31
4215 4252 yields 5.66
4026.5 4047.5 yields 5.07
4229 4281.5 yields 5.7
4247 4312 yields 5.18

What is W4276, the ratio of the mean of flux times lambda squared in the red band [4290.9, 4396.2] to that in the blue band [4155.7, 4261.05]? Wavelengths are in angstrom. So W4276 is 1.1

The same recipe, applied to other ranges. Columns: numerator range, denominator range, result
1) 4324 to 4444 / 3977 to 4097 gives 1.39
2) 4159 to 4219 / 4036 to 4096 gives 1.12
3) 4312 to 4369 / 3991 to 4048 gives 1.31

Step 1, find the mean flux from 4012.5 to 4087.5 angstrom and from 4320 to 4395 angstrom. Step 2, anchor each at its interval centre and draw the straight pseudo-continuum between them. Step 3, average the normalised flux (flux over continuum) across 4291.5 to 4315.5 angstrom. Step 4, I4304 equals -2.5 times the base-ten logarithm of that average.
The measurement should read 0.27 mag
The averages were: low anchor 5.27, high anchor 5.98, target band 4.55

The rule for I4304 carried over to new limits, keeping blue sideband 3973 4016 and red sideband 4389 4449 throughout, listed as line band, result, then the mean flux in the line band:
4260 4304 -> 0.12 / 5.25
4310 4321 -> 0.07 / 5.61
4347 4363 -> 0.01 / 6.07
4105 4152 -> 0.00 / 5.3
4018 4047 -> -0.05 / 5.19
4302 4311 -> 0.37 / 4.21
